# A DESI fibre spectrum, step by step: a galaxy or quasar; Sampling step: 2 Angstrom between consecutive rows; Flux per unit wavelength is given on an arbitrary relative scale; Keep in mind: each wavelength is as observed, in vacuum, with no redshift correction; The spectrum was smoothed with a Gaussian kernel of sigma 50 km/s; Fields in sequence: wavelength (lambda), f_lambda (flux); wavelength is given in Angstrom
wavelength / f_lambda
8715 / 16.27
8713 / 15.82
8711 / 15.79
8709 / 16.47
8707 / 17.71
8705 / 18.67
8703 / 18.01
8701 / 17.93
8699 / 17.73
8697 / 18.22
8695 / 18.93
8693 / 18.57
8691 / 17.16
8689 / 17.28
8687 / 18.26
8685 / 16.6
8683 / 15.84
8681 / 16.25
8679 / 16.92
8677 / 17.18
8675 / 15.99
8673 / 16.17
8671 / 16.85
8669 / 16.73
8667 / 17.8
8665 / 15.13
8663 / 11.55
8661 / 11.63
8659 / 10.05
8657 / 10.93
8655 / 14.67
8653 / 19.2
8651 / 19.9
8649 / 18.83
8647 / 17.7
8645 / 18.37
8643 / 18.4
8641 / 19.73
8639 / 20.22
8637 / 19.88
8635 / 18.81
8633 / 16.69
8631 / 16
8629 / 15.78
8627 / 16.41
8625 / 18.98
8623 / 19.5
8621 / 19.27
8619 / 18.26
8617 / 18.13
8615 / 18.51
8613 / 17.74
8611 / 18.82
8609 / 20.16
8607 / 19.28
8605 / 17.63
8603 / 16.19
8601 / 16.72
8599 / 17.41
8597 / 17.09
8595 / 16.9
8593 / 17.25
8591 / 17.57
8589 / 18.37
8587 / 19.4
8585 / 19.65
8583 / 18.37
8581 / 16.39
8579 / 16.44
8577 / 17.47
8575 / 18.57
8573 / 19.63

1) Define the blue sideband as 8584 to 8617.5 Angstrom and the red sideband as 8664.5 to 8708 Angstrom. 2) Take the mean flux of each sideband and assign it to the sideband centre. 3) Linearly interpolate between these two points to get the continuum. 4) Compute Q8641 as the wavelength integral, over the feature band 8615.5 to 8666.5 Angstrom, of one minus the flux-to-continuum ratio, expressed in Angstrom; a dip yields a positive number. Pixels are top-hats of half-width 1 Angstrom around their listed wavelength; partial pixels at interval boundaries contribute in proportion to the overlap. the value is 2.1 Angstrom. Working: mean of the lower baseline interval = 18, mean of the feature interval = 17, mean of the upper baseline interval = 17.3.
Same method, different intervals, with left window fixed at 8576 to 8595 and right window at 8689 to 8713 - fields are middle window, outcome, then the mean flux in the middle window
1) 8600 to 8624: -0.8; 18.4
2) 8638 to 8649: -0.7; 18.9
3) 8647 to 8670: 3.2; 15.2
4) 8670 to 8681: 0.7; 16.6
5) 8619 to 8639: -0.3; 18.1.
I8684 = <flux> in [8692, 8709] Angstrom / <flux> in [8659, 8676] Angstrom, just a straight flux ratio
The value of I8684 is 1.21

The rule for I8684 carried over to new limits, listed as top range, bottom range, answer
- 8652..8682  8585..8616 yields 0.84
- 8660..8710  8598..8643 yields 0.92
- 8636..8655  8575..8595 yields 1.06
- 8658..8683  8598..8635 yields 0.85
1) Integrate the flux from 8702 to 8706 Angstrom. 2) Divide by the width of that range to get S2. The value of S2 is 18.3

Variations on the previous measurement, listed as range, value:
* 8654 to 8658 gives 12.8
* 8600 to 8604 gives 16.5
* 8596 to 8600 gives 17.2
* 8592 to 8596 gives 17.1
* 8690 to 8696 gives 18.2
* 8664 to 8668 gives 16.5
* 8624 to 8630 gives 17.1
